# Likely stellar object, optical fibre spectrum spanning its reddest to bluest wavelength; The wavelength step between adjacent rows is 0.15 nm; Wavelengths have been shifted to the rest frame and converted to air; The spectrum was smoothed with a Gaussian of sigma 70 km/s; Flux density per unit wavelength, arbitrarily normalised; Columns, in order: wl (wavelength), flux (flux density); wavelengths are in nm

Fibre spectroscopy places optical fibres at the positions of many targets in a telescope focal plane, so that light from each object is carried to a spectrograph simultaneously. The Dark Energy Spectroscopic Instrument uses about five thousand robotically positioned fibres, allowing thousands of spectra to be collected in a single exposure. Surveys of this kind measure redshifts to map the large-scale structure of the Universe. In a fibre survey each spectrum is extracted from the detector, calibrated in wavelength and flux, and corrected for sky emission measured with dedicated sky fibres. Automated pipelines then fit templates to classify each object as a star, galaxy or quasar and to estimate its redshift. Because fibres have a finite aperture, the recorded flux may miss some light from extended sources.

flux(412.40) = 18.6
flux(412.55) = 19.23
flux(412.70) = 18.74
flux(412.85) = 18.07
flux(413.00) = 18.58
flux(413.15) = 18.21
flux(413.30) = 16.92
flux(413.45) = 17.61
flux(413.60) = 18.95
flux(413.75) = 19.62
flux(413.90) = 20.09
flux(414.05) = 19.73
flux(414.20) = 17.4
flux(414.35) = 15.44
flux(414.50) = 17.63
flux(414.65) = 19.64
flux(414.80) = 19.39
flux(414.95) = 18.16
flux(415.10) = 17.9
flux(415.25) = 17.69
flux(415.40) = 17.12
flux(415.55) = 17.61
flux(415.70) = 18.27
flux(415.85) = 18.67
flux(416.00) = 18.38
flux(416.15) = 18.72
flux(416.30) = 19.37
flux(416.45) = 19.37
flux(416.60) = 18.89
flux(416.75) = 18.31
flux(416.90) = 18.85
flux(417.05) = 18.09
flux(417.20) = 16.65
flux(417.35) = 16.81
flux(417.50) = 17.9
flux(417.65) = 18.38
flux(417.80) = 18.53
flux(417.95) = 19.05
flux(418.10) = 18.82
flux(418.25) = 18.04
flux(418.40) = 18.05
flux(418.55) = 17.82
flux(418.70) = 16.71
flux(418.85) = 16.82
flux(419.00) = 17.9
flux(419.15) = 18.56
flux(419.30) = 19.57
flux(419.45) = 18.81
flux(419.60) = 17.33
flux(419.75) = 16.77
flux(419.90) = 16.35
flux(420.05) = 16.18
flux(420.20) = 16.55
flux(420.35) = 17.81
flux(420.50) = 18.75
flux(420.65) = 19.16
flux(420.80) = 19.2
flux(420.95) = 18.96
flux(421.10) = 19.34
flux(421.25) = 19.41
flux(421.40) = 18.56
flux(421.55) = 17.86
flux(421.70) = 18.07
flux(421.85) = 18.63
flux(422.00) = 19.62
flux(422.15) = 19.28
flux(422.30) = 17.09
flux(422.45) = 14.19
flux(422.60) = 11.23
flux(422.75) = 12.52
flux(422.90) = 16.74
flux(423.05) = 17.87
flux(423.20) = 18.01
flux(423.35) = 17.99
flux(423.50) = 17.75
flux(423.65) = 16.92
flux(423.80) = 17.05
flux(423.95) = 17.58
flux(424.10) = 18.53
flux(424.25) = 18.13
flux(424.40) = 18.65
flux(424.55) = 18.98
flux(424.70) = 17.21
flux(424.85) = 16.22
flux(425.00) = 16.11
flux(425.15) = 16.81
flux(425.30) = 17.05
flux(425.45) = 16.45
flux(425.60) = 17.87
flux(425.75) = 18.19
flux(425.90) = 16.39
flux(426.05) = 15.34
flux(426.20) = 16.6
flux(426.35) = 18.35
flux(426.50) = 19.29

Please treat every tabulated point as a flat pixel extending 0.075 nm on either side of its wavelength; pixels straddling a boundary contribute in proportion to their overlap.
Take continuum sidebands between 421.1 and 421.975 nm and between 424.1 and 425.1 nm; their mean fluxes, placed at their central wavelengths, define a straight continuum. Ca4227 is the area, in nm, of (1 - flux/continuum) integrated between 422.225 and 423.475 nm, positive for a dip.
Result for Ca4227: 0.16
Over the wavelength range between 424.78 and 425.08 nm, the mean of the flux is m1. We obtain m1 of 16.2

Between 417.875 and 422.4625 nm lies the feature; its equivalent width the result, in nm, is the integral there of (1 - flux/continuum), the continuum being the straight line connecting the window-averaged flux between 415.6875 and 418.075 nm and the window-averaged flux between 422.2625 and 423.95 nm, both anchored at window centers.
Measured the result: -0.237 nm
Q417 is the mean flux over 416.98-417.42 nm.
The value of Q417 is 17.2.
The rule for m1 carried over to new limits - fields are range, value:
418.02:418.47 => 18.3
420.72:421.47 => 19.1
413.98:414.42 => 17.5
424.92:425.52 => 16.6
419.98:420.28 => 16.4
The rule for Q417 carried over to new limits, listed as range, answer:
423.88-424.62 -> 18.4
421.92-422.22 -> 19.4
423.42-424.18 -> 17.6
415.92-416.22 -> 18.5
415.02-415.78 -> 17.7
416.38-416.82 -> 18.9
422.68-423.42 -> 16.6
